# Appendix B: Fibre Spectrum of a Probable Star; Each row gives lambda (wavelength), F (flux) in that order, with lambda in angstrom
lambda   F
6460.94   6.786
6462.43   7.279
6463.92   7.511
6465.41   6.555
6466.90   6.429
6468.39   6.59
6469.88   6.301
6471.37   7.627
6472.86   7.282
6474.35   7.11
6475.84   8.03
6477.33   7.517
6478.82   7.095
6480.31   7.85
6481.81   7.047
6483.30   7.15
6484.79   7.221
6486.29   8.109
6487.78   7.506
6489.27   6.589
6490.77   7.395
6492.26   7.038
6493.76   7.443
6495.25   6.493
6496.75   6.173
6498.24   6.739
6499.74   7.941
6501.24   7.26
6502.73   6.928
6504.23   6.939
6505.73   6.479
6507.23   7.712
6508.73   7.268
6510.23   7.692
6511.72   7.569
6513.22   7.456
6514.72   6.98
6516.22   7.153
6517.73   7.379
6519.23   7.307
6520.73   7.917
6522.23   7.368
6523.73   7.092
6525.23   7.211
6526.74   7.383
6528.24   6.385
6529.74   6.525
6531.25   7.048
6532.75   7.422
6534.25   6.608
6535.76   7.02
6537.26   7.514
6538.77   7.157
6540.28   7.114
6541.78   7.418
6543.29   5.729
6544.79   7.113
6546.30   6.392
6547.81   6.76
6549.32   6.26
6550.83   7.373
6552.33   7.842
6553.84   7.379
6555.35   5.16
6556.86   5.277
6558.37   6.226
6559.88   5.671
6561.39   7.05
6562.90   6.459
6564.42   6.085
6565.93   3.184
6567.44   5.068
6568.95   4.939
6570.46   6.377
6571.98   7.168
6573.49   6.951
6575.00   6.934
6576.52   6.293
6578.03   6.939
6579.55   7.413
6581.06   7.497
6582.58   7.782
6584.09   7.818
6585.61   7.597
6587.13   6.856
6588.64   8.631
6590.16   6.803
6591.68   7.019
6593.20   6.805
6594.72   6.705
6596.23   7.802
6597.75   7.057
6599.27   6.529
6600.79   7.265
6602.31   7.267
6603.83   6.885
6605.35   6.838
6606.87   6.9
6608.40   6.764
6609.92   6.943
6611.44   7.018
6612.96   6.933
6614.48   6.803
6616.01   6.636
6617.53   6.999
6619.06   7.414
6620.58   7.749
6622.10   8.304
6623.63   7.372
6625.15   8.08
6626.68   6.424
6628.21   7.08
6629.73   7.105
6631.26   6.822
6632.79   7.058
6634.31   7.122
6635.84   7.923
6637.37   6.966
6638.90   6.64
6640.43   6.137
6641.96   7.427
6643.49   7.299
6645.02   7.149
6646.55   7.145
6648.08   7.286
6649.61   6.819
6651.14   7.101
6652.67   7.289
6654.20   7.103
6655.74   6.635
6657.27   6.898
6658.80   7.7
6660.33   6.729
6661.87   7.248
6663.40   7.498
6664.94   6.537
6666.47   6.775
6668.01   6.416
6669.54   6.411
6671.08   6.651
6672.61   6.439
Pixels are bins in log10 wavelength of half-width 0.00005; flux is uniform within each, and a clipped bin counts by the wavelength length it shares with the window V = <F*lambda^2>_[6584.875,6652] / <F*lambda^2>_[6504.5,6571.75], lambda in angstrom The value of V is 1.08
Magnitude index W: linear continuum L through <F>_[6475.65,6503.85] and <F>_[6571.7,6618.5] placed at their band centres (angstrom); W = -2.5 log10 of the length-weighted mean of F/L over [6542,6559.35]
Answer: 0.10 mag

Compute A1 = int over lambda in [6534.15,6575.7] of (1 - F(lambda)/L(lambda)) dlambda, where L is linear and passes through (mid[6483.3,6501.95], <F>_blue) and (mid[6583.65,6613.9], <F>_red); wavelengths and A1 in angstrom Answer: 4.1 angstrom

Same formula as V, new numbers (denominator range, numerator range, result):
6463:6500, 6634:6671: 1.03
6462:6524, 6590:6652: 1.02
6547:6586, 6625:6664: 1.11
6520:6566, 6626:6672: 1.07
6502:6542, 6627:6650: 1.02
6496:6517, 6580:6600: 1.05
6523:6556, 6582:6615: 1.05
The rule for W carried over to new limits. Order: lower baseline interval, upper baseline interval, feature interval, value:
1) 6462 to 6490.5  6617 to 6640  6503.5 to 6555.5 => 0.02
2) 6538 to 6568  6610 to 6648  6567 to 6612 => -0.04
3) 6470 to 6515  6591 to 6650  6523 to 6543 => 0.02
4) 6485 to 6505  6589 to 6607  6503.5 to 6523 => -0.03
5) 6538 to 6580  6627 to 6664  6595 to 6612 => -0.04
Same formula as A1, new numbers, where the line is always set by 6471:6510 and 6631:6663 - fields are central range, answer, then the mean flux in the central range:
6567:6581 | 1.20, 6.54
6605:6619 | 0.42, 6.9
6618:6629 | -0.58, 7.48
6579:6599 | -0.59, 7.35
